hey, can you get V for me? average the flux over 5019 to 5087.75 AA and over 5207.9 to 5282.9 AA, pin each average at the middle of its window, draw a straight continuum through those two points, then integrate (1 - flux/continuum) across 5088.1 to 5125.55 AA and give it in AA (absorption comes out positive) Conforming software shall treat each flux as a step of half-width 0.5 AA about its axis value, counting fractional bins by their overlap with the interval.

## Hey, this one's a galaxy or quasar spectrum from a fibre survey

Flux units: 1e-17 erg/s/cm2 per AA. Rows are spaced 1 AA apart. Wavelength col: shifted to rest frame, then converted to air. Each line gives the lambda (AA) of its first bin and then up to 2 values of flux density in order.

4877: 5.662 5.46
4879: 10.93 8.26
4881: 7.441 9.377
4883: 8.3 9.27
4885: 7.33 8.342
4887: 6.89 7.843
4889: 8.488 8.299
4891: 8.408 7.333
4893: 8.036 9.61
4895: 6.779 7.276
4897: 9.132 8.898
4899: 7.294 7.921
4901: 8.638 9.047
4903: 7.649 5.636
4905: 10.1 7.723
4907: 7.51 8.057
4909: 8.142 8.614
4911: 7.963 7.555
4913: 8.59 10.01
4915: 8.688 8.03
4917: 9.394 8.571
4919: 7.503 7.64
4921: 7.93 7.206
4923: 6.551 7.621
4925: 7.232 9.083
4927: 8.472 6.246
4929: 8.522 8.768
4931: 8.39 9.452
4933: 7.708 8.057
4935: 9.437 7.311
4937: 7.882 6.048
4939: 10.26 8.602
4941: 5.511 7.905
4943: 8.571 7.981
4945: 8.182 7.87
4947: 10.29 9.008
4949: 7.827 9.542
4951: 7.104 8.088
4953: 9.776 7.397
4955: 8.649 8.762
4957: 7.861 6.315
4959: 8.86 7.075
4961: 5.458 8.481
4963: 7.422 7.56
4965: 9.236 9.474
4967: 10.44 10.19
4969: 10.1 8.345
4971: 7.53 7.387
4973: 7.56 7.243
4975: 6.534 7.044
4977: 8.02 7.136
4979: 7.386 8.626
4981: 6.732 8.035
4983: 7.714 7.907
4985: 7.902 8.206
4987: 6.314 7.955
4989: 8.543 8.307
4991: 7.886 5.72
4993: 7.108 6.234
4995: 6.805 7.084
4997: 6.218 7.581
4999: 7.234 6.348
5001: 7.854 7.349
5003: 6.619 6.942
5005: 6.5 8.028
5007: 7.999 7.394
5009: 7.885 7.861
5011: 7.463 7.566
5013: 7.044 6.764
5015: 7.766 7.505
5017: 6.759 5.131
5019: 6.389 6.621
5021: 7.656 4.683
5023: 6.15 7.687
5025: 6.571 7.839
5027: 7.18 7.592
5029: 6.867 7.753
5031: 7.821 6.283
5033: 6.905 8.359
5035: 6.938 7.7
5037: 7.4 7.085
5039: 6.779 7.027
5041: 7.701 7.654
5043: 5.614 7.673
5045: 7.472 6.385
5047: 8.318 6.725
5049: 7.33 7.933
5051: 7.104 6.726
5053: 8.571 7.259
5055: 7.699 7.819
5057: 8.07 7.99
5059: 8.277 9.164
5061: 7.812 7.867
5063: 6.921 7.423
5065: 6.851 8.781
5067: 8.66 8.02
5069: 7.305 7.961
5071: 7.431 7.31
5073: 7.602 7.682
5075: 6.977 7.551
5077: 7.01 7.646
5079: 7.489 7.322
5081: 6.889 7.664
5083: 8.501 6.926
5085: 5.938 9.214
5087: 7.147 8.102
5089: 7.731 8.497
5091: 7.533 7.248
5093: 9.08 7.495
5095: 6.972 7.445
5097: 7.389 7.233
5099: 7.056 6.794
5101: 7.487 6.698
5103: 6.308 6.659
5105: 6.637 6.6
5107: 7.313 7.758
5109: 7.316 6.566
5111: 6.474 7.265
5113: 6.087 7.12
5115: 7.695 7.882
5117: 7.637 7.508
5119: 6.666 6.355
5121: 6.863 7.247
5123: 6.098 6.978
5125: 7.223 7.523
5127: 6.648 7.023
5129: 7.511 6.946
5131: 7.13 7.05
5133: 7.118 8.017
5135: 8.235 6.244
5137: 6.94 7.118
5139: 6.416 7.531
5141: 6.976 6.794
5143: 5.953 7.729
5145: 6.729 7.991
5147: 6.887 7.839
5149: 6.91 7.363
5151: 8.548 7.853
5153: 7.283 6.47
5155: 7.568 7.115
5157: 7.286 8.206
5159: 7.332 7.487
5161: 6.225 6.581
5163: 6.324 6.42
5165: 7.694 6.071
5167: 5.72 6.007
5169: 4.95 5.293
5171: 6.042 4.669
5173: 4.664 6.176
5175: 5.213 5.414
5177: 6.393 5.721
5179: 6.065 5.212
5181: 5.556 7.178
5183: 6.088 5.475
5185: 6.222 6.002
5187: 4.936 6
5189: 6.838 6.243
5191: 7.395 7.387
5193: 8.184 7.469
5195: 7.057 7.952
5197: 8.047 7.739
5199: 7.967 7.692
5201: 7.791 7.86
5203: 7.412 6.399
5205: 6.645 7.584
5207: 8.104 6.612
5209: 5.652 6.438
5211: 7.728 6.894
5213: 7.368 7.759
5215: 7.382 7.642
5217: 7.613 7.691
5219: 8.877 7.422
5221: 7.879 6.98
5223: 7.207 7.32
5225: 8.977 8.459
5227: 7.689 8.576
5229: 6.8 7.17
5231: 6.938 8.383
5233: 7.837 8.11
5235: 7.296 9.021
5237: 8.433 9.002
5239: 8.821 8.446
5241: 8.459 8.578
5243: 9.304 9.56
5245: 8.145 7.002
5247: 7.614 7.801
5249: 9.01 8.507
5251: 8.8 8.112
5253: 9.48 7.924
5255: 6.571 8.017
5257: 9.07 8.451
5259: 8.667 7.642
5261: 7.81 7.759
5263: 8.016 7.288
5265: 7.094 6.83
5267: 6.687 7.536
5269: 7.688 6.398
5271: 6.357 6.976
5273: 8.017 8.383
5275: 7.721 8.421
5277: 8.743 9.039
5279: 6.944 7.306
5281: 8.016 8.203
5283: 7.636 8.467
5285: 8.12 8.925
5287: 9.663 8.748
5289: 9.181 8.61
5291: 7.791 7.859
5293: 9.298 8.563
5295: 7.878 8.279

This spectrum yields 1.8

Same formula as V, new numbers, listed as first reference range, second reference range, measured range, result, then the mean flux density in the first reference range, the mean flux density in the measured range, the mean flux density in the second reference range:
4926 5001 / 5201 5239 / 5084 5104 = 0.9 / 7.91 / 7.41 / 7.62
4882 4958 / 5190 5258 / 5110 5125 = 1.8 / 8.15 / 6.98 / 7.83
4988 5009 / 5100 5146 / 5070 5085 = -0.6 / 7.22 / 7.4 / 7.03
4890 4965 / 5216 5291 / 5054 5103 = 2.8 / 8.09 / 7.6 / 8.03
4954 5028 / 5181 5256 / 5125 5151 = 1.3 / 7.48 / 7.17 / 7.6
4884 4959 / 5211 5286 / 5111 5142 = 3.5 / 8.13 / 7.09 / 7.93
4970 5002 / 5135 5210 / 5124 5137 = -0.6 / 7.37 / 7.2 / 6.75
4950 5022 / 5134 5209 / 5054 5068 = -1.3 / 7.57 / 7.93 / 6.78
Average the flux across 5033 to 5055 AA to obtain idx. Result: 7.32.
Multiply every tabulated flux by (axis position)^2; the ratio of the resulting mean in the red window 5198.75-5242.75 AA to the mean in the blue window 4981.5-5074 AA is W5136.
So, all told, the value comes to 1.13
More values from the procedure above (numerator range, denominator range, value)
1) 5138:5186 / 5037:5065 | 0.91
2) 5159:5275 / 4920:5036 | 1.05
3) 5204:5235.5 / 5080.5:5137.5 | 1.08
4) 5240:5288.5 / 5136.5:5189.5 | 1.28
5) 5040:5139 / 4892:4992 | 0.97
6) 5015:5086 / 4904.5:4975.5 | 0.94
